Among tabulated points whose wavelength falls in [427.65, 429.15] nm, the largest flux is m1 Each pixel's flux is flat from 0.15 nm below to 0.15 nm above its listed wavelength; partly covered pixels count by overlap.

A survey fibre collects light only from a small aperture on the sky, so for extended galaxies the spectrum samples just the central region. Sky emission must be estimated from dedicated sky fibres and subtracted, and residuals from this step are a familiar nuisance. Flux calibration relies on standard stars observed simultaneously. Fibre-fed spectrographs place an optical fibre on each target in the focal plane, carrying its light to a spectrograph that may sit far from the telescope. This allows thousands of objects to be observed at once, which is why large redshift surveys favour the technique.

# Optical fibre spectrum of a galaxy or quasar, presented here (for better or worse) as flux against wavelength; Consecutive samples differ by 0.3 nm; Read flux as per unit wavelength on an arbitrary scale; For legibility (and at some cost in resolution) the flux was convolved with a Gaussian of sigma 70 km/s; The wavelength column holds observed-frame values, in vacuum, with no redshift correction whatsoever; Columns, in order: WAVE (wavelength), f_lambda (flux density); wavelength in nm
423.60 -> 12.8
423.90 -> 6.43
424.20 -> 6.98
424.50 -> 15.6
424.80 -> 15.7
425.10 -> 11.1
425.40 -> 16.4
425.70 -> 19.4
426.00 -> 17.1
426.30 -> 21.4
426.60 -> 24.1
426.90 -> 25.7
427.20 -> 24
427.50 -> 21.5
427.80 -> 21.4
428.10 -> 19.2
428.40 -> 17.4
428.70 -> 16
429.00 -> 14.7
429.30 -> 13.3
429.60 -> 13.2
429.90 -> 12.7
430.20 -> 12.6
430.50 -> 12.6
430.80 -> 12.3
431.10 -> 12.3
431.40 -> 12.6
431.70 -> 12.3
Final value 21.4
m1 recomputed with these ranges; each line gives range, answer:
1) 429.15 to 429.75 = 13.3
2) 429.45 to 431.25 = 13.2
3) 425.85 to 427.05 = 25.7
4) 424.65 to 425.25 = 15.7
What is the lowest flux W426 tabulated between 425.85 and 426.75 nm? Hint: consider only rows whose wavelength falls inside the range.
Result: 17.1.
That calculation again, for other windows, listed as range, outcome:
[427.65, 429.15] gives 14.7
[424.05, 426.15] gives 6.98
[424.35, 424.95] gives 15.6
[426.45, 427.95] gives 21.4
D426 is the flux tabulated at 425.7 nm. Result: 19.4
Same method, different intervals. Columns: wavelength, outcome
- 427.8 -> 21.4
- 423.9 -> 6.43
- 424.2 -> 6.98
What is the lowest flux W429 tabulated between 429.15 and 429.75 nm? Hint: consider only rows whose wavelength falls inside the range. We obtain 13.2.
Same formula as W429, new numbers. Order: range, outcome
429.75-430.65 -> 12.6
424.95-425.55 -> 11.1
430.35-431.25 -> 12.3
